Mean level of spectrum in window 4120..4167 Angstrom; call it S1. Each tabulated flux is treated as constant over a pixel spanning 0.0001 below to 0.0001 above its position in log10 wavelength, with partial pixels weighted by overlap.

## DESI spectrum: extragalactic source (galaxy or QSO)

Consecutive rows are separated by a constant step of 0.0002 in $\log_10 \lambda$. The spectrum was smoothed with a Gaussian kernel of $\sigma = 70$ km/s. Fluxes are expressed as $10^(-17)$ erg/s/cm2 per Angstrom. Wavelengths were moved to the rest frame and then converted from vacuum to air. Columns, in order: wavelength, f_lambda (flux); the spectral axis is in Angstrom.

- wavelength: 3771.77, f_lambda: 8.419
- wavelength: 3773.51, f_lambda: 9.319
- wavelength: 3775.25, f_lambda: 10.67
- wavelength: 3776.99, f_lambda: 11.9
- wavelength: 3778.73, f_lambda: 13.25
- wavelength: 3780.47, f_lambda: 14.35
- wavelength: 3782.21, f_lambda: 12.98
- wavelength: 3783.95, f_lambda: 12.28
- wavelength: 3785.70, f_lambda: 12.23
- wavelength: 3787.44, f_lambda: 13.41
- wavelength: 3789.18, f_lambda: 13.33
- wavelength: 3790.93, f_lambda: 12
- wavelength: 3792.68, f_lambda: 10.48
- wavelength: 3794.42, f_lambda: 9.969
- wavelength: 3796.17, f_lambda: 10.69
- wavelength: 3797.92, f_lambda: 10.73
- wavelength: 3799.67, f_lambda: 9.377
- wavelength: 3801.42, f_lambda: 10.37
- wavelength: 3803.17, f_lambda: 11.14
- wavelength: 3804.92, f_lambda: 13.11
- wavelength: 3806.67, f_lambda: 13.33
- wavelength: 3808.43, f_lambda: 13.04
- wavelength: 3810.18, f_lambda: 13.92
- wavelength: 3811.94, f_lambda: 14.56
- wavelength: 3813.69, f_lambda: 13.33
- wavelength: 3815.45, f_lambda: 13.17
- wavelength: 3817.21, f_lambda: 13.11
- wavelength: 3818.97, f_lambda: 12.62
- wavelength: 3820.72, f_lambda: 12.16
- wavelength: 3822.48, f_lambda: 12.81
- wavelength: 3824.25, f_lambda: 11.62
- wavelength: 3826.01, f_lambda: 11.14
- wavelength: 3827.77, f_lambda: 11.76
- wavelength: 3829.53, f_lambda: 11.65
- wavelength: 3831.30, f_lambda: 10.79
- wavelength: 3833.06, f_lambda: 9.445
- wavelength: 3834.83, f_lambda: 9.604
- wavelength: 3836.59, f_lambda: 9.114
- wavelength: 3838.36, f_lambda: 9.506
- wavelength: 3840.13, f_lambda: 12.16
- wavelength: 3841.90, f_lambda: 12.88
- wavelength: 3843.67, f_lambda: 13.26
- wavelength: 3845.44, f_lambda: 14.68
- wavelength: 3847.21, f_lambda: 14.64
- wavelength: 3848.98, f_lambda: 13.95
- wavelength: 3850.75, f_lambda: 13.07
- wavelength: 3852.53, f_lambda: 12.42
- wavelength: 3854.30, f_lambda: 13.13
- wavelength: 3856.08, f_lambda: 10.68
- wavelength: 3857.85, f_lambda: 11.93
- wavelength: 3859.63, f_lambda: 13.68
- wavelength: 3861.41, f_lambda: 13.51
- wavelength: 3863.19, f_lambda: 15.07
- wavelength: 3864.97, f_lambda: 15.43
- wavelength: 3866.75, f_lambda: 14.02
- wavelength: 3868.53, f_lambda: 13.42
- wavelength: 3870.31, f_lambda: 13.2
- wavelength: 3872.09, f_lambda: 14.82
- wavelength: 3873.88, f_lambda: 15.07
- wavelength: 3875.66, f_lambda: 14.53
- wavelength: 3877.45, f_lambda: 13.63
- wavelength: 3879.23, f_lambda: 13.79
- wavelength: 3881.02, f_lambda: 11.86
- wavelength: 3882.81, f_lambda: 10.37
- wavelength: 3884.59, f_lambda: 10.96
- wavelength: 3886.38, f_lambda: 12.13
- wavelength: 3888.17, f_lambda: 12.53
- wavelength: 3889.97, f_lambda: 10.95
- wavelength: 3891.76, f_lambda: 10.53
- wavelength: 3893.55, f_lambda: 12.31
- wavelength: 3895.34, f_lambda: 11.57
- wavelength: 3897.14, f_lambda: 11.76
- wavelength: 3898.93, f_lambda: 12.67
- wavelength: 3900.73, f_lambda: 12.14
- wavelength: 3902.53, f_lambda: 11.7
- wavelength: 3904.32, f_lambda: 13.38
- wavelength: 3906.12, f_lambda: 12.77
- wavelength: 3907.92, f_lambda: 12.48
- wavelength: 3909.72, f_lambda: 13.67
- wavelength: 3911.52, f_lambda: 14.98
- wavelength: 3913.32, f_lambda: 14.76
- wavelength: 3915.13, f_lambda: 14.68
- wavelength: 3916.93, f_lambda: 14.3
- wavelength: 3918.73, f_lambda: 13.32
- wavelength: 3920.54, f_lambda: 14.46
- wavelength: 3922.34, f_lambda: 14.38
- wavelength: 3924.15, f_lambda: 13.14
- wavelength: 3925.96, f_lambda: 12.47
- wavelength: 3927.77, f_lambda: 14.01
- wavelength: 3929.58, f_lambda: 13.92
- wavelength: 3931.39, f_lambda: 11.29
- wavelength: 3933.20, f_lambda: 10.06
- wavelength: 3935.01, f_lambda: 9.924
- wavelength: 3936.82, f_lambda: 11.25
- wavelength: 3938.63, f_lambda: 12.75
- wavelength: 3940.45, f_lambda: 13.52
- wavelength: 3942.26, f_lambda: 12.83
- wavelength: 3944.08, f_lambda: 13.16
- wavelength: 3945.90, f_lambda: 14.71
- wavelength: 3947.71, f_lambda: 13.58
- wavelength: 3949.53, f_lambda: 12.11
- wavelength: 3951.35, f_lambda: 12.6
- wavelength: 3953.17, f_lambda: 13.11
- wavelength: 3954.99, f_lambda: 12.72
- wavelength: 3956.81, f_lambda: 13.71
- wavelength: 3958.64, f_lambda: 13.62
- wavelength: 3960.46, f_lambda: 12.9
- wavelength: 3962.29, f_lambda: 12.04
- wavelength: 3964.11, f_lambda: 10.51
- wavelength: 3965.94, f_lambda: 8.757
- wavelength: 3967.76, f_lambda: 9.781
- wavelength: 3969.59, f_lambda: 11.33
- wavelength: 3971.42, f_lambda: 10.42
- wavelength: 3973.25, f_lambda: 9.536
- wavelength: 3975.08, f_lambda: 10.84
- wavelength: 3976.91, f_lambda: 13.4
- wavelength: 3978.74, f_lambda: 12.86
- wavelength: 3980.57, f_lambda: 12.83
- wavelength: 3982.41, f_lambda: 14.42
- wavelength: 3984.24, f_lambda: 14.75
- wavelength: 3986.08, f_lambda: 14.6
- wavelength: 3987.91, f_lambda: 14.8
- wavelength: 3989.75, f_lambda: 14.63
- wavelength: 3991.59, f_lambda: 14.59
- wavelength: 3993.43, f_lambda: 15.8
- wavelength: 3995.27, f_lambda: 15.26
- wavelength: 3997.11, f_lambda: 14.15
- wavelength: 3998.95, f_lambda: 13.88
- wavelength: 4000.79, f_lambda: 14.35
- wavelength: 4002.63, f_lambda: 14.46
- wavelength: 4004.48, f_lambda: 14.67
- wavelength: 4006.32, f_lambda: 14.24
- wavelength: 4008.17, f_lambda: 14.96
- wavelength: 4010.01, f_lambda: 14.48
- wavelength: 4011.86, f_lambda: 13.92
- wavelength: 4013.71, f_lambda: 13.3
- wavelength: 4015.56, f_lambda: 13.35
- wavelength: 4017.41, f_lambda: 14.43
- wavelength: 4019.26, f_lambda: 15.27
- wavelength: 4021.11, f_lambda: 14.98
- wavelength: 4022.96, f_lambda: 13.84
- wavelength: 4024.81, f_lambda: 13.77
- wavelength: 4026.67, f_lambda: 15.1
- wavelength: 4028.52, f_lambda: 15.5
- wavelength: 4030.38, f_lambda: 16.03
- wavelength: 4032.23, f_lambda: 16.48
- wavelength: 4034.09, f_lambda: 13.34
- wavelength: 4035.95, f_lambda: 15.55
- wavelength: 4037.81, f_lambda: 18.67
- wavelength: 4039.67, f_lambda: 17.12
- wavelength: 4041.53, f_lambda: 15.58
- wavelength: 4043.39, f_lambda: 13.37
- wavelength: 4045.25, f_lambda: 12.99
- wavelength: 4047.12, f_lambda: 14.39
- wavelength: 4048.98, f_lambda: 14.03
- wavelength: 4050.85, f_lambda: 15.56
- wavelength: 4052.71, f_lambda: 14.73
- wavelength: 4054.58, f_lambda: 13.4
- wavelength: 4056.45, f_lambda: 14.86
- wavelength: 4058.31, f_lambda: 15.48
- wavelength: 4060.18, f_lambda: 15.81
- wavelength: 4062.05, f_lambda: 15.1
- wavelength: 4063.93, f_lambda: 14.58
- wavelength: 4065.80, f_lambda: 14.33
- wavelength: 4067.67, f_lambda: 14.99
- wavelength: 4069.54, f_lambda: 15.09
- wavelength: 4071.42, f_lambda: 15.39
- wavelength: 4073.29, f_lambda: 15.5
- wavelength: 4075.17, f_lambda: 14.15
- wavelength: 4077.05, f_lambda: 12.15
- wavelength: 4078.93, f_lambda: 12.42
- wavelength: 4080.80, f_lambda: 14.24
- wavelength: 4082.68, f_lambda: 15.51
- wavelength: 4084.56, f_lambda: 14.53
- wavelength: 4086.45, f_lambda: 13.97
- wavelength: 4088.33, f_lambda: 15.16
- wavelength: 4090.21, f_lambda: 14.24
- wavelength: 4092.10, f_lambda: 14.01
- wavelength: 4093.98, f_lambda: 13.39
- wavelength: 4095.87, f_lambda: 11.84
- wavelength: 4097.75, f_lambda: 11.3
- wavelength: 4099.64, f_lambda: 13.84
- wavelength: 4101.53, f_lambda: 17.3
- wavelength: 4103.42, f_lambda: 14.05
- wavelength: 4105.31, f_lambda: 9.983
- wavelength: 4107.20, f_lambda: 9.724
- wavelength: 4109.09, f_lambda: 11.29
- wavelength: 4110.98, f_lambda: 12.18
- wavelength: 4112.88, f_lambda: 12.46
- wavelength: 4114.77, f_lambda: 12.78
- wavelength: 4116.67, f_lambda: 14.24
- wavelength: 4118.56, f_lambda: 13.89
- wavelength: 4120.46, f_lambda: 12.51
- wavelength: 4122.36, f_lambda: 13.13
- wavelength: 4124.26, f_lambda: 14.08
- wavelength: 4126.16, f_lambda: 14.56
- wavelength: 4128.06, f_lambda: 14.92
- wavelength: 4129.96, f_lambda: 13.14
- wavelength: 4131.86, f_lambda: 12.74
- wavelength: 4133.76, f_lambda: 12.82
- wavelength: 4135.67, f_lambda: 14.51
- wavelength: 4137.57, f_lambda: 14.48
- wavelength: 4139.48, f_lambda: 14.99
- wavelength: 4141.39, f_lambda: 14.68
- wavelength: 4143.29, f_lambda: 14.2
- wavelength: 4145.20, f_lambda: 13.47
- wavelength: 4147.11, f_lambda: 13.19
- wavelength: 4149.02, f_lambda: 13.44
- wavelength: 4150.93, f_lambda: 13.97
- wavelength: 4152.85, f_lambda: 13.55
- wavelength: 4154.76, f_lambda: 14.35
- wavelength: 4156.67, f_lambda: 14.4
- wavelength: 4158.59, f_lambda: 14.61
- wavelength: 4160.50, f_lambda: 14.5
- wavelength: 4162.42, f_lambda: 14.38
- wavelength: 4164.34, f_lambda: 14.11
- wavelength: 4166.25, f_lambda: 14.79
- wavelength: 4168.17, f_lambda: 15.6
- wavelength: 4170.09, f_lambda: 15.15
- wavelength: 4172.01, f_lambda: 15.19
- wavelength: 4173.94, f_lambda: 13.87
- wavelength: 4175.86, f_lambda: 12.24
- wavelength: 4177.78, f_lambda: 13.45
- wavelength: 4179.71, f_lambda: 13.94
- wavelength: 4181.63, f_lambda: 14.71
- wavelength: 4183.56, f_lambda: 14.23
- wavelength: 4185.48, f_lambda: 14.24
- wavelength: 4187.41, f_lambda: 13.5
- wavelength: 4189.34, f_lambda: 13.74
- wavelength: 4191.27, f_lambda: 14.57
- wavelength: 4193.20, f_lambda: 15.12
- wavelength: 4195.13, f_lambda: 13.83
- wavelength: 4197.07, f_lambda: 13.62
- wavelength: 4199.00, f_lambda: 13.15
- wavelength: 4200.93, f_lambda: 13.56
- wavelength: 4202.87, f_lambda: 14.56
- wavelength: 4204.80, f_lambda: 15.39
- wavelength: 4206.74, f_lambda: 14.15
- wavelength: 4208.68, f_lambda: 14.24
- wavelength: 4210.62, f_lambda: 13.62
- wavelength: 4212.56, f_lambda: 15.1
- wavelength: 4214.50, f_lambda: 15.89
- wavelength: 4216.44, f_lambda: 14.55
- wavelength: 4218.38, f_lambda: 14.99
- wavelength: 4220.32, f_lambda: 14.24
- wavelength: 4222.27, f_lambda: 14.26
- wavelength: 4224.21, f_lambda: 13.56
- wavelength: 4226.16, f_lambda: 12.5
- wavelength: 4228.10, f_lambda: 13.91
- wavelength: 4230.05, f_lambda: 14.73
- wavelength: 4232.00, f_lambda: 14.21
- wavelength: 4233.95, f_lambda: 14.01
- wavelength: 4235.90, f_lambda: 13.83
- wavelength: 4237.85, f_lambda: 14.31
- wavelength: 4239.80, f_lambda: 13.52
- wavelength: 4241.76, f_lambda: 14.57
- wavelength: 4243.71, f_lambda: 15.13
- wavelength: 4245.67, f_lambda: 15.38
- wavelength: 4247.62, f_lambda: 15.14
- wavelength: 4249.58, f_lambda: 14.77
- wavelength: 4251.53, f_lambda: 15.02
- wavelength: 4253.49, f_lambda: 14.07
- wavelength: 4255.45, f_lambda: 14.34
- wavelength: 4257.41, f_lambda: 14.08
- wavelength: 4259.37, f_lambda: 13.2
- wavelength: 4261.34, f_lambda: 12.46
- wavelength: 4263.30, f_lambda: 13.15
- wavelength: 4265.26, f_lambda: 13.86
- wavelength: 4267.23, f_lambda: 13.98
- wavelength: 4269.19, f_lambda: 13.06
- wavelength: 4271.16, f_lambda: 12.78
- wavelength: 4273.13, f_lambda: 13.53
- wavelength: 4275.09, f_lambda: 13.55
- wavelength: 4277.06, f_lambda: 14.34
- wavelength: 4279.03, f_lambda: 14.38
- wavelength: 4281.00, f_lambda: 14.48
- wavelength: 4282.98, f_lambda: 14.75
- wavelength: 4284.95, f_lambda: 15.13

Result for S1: 14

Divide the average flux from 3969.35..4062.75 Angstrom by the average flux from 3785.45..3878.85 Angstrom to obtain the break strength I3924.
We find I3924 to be 1.1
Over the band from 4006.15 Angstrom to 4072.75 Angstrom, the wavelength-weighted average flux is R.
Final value 14.8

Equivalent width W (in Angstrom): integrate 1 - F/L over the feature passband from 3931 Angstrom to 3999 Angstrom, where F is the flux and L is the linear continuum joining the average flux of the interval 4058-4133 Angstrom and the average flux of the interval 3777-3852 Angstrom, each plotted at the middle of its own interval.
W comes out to 1.6 Angstrom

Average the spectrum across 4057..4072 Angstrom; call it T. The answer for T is 15.1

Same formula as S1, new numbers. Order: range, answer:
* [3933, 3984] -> 12.2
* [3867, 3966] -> 12.8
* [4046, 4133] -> 13.8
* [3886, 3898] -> 11.7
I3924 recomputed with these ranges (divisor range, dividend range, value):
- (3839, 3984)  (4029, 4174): 1.11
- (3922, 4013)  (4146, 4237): 1.09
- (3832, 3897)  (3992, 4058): 1.17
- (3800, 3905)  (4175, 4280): 1.13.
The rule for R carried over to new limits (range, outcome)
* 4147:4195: 14.2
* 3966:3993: 12.7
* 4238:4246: 14.5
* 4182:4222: 14.3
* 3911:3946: 13.1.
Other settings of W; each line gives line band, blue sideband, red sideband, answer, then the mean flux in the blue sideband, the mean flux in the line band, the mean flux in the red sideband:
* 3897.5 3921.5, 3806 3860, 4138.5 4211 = -1.31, 12.3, 13.5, 14.2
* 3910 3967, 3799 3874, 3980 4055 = 3.61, 12.6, 12.9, 14.7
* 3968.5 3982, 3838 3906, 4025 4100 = 2.06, 12.8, 11.7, 14.6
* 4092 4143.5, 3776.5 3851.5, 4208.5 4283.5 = 0.95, 12.2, 13.3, 14.1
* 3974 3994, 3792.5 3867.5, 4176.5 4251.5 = -1.24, 12.3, 13.9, 14.3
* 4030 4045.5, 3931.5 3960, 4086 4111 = -3.23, 12.6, 15.6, 13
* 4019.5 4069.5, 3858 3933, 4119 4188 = -4.89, 13.1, 15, 14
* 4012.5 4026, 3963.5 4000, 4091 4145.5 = -1.18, 12.9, 14.1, 13.3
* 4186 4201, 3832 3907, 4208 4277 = -0.01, 12.6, 13.9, 14.1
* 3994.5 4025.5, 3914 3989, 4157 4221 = -2.91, 12.7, 14.3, 14.3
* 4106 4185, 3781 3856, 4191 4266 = 0.20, 12.1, 13.8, 14.2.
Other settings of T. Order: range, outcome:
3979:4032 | 14.5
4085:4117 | 13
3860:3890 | 13.3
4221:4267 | 14.1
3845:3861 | 13.1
